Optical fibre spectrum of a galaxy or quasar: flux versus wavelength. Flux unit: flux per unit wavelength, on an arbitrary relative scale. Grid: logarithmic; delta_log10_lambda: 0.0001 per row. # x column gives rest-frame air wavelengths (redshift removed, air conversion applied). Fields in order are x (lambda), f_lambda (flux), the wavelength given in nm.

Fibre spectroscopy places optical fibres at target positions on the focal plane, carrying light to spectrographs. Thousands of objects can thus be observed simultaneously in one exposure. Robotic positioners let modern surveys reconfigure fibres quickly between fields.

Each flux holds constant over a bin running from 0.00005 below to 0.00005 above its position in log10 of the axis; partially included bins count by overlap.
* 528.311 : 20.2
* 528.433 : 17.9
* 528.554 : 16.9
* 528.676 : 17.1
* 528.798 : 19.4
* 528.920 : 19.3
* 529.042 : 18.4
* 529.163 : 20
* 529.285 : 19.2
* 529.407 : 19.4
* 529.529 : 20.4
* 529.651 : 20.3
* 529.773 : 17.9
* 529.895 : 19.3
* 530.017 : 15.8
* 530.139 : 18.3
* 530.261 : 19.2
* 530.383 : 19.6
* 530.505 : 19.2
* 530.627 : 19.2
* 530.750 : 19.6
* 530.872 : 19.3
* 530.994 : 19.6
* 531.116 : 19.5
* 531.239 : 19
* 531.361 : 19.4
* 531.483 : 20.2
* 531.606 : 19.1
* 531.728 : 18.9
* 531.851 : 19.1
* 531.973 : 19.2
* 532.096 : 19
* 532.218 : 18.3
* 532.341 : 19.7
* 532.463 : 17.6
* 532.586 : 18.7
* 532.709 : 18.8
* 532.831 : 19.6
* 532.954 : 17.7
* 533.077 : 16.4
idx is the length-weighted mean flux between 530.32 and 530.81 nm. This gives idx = 19.4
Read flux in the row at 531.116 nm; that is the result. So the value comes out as 19.5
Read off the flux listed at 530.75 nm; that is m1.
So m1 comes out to 19.6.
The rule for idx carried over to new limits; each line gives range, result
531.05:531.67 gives 19.4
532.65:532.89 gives 19.3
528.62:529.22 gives 18.9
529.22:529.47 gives 19.3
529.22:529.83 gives 19.4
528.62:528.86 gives 18.2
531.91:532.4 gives 19.1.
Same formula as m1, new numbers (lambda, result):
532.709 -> 18.8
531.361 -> 19.4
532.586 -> 18.7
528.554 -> 16.9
